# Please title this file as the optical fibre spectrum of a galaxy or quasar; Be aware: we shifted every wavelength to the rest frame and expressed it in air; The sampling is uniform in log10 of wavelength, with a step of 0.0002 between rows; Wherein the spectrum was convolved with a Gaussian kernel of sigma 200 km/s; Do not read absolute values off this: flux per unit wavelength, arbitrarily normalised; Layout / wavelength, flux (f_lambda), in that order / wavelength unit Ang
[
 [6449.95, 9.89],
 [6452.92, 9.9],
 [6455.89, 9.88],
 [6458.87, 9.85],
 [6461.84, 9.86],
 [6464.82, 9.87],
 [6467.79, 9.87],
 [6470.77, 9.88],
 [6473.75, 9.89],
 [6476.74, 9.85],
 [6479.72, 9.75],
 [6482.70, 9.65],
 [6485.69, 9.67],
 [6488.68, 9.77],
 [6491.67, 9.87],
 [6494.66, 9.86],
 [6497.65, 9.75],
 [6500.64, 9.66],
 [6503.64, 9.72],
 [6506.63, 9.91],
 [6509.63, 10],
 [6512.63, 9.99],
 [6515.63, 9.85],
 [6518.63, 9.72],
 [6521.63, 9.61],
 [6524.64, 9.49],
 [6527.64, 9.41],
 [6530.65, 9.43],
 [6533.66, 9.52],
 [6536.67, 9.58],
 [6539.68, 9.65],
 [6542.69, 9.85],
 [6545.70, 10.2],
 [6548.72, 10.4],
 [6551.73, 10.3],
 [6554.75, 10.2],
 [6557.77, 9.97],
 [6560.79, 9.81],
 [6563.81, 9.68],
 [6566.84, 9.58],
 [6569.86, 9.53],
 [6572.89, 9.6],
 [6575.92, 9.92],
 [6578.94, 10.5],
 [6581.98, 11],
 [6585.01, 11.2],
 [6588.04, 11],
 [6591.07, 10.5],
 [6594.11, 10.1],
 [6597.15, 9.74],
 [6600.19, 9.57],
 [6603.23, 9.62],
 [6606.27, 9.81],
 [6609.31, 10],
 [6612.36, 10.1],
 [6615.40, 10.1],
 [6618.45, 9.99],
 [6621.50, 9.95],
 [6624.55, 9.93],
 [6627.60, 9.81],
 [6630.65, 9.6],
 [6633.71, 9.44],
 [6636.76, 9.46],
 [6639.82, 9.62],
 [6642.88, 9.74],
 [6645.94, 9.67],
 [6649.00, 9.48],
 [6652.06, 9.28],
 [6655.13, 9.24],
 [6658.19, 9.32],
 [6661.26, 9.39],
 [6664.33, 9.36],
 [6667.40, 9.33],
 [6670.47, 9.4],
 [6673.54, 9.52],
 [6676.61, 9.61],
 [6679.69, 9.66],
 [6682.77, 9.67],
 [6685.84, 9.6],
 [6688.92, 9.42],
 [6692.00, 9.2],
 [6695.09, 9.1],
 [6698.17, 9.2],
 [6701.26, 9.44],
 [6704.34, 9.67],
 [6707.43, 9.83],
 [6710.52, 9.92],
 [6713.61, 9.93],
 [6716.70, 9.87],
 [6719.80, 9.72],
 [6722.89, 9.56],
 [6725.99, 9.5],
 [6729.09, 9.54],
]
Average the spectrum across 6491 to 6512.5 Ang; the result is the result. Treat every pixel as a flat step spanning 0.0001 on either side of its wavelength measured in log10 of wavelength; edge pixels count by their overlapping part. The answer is 9.83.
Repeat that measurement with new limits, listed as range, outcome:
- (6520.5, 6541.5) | 9.53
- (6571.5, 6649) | 9.99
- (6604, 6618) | 9.98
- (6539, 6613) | 10.1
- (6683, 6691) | 9.53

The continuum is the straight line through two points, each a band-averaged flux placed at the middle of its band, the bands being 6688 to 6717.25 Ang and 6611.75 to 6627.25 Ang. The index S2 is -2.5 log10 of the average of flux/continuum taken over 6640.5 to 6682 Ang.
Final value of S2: 0.03 mag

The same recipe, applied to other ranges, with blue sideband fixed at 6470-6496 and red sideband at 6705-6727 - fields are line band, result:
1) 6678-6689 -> 0.02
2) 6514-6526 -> 0.01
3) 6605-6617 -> -0.03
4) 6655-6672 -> 0.05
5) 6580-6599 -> -0.08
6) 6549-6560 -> -0.04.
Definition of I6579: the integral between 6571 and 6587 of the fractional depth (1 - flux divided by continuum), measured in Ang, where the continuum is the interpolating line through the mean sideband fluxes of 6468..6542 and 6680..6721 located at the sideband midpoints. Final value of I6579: -1.3 Ang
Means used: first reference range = 9.73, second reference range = 9.58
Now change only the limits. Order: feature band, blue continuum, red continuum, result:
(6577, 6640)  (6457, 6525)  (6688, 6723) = -2.5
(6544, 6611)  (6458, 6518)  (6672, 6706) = -3.0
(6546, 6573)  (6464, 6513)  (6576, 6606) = 0.6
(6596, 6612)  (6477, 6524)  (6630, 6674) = -0.4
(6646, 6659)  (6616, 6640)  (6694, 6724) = 0.5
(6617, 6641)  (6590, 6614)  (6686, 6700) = 0.0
